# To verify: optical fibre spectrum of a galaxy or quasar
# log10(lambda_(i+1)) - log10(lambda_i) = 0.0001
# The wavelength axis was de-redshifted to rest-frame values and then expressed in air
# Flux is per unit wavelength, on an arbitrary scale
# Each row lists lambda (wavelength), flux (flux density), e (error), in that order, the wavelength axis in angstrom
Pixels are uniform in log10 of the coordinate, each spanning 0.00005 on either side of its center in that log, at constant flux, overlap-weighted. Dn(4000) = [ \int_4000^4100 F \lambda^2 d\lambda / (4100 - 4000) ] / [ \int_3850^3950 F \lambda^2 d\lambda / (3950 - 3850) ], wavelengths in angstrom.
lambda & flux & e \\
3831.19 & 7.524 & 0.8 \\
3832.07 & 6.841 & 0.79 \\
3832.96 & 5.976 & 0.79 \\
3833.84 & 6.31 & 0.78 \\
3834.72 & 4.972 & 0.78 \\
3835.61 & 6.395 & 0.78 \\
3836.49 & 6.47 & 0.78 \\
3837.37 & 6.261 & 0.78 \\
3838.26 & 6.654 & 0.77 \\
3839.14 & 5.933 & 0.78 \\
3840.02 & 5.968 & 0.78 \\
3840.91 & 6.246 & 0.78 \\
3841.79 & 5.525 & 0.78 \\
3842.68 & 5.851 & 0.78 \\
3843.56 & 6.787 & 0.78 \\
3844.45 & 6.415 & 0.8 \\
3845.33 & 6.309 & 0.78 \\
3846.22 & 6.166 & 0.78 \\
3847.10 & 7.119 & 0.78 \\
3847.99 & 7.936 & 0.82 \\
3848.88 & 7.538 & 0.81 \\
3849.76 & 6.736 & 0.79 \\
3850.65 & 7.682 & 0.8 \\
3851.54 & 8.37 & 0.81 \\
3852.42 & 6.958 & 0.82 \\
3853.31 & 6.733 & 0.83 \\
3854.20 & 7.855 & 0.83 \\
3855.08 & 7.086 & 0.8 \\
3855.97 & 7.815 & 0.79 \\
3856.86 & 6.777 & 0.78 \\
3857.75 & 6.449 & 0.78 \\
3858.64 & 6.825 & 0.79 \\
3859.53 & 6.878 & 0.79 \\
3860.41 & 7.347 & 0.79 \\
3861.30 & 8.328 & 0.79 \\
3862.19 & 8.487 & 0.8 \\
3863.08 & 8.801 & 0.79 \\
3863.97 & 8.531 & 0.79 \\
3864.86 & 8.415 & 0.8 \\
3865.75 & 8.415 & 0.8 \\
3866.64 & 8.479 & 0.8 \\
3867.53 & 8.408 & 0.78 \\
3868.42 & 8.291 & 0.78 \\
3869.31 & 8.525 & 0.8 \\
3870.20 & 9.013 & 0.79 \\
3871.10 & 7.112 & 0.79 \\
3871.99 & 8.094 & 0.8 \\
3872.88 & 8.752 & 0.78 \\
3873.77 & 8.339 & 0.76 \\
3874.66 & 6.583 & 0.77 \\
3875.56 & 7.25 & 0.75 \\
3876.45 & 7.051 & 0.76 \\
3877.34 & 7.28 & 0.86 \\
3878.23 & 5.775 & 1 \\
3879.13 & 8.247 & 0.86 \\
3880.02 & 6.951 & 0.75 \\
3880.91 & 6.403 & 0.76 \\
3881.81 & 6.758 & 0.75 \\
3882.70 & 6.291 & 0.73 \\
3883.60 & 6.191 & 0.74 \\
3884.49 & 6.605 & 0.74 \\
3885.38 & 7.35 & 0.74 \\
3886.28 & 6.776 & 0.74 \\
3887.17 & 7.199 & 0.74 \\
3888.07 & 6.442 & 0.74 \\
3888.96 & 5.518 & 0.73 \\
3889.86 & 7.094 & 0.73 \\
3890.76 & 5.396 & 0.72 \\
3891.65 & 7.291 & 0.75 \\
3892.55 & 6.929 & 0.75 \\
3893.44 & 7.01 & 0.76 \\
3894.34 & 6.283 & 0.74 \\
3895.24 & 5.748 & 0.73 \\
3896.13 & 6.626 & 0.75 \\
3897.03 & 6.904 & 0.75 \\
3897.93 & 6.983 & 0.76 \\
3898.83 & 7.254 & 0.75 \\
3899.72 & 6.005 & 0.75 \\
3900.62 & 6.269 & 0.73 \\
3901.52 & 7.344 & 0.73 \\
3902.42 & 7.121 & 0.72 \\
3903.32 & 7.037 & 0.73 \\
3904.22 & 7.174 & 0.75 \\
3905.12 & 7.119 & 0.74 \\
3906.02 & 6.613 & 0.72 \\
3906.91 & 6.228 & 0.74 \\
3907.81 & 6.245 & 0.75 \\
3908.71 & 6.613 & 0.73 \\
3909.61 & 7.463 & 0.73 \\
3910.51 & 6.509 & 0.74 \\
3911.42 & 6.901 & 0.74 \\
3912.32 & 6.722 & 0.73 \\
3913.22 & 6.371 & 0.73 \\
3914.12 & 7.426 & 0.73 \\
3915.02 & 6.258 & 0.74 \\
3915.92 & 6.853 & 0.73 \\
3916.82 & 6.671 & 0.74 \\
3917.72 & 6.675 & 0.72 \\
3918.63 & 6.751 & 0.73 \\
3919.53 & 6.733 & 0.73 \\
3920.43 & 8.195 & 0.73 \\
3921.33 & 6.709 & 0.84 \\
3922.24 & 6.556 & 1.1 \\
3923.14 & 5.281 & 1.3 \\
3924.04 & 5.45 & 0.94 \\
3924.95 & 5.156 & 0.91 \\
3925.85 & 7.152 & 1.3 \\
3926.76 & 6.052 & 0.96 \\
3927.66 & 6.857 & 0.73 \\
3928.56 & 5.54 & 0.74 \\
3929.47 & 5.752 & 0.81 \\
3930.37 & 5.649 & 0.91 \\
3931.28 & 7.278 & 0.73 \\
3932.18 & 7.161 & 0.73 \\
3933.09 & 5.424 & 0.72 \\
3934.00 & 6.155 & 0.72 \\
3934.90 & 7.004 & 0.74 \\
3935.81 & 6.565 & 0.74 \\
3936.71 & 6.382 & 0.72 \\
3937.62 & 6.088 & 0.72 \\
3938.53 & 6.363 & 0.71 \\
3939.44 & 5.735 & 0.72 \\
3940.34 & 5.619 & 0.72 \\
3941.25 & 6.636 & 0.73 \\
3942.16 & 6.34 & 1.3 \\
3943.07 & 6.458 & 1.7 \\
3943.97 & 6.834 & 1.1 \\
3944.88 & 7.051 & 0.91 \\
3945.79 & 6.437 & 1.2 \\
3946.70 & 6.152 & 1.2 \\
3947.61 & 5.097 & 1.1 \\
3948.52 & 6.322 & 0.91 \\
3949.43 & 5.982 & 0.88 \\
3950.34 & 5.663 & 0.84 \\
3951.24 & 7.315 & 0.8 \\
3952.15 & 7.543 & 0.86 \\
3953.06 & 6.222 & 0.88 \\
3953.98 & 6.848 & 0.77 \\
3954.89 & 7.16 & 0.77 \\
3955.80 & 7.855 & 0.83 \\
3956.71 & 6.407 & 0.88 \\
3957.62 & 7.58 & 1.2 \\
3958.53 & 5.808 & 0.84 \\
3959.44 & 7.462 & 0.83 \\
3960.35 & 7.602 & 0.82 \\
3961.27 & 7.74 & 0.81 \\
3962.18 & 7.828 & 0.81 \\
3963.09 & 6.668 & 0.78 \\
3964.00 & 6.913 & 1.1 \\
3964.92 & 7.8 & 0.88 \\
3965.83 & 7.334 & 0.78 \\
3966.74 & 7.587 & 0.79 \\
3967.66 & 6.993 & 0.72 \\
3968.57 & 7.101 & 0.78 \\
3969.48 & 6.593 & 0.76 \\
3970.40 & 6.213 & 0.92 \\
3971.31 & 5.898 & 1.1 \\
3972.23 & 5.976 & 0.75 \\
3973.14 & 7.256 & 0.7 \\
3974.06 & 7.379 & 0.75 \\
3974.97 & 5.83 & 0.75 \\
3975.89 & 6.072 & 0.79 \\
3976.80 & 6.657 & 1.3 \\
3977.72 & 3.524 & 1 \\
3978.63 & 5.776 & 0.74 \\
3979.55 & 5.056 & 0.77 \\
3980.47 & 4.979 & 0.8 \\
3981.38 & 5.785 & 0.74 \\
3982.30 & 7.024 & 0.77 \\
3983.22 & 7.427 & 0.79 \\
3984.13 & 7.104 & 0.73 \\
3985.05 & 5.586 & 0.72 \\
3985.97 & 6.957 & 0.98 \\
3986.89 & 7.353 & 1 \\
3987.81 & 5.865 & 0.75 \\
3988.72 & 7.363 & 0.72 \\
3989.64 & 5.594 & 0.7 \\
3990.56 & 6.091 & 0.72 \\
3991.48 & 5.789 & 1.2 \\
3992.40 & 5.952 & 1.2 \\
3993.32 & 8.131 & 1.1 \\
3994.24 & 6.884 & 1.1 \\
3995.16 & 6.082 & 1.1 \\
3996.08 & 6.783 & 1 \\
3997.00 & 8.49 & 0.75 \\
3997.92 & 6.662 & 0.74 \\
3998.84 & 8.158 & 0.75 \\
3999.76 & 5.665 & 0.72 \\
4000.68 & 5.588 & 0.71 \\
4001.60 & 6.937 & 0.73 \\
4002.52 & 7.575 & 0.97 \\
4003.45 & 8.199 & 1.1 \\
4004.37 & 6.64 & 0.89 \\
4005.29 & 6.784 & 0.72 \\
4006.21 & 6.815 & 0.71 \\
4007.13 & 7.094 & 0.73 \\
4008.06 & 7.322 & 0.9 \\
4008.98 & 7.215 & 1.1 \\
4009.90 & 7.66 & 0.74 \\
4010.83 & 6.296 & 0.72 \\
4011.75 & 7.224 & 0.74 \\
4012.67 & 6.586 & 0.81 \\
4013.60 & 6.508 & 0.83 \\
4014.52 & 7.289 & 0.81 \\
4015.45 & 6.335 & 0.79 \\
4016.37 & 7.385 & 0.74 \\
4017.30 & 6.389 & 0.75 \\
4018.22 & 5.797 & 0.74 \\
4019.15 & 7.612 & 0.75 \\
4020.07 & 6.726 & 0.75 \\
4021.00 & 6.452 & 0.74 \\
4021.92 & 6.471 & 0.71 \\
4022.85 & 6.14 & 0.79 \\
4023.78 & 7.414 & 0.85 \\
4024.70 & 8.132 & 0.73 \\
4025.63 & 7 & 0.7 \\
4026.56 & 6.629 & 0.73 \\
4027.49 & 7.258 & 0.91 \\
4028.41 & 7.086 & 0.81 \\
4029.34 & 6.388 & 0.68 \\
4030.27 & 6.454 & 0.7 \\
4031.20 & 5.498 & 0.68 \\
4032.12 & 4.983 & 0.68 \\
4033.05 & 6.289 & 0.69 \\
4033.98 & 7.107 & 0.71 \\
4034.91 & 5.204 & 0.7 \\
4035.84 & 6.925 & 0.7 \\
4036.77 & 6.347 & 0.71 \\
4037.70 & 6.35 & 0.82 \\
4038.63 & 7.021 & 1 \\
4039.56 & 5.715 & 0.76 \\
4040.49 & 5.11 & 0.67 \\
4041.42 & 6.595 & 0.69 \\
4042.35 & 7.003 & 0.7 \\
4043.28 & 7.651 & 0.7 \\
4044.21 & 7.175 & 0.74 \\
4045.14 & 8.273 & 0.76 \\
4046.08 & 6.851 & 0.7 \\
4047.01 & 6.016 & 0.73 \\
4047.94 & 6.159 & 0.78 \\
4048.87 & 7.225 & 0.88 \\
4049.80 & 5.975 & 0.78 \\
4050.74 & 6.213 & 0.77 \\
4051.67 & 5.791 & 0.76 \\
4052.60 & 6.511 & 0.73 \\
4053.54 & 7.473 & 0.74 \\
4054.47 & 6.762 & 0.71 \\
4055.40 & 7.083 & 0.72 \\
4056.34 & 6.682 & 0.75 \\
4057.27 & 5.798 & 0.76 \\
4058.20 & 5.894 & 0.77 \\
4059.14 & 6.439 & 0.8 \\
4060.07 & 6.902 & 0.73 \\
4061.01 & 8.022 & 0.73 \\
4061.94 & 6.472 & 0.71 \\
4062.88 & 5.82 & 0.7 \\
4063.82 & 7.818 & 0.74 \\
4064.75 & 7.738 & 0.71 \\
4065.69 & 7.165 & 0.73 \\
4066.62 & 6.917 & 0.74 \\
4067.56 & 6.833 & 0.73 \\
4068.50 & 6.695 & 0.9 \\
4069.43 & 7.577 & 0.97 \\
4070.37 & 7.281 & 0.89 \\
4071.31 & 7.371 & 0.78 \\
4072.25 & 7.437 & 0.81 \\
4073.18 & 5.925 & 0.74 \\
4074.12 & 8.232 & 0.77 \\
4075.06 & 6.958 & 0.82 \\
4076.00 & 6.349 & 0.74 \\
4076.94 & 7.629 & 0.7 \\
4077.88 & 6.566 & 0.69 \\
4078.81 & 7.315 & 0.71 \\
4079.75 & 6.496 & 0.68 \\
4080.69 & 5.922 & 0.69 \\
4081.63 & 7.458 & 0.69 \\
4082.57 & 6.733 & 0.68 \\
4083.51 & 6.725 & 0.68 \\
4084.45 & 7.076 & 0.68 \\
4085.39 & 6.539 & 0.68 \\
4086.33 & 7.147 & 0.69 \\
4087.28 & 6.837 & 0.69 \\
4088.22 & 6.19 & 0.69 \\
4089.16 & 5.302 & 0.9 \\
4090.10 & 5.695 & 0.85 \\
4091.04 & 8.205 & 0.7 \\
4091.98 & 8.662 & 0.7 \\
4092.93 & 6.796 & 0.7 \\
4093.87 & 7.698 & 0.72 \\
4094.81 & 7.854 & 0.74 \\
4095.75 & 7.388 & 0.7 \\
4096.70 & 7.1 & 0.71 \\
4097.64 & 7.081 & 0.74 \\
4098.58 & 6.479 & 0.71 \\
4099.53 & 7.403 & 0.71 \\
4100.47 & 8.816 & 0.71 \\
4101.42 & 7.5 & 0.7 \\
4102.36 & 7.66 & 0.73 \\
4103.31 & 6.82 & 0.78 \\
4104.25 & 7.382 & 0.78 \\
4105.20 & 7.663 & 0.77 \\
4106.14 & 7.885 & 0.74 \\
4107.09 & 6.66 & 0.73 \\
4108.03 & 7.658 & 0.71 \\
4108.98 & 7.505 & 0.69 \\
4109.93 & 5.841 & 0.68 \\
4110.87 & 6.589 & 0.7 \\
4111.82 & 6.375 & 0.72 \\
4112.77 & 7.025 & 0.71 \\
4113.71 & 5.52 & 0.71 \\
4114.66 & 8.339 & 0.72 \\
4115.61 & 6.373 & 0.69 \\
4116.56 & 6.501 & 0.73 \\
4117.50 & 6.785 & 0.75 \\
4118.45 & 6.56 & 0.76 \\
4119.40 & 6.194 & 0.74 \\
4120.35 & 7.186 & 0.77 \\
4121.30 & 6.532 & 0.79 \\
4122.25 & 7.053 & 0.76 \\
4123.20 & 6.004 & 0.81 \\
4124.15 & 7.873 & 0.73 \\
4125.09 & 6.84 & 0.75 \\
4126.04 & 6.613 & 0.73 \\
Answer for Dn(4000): 1.07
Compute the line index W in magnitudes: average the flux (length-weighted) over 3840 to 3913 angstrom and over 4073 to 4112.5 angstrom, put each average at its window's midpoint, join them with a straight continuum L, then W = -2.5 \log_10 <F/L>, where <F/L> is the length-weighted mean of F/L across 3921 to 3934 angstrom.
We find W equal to 0.16 mag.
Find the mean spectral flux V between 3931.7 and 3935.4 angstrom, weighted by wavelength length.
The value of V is 6.44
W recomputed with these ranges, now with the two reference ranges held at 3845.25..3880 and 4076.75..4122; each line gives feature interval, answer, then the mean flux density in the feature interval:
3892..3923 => 0.11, 6.76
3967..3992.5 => 0.17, 6.27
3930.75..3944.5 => 0.16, 6.4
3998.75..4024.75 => 0.05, 6.87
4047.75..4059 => 0.10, 6.47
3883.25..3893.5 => 0.14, 6.65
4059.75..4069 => 0.01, 7.04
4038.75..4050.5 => 0.08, 6.65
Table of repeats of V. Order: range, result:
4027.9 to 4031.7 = 6.37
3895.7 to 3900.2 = 6.75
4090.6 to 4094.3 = 7.83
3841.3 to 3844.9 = 6.15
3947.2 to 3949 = 5.72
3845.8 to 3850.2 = 7.11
